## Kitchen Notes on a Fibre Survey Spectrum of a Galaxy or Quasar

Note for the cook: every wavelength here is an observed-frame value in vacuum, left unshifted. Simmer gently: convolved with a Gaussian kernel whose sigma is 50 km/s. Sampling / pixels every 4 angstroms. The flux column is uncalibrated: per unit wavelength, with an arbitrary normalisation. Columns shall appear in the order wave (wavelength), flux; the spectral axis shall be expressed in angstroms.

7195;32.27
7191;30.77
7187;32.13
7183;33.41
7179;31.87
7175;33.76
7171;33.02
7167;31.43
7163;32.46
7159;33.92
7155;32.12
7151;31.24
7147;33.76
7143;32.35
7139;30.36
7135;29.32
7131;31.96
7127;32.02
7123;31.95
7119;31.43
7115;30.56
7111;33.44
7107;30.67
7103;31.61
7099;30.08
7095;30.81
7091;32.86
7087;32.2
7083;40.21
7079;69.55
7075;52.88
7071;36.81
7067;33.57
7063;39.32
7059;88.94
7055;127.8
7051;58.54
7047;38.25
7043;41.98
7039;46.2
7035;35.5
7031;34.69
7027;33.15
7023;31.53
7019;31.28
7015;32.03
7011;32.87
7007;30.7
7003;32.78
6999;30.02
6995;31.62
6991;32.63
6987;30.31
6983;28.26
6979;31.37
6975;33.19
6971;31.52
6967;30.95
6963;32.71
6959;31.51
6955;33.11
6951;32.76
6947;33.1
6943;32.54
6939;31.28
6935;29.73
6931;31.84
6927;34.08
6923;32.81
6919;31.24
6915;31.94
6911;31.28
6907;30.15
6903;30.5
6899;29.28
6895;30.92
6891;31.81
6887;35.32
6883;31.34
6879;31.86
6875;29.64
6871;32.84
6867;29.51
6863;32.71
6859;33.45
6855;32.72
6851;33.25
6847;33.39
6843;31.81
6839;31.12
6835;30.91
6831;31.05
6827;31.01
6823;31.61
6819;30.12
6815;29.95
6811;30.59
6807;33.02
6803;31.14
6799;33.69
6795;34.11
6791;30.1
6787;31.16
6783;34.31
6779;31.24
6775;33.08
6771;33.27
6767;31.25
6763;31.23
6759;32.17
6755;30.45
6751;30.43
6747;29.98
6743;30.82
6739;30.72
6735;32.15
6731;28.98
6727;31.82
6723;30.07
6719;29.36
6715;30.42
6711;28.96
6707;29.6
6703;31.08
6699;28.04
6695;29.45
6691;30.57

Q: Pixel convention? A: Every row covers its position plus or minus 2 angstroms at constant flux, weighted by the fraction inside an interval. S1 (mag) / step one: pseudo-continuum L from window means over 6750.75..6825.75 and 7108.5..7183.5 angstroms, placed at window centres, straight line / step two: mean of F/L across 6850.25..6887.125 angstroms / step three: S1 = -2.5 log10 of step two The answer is -0.01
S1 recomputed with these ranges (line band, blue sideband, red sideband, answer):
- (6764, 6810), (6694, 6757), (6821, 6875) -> -0.05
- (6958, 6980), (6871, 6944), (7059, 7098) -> 0.12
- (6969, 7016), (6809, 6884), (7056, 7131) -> 0.17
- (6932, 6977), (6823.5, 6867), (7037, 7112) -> 0.22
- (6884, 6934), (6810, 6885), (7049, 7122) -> 0.11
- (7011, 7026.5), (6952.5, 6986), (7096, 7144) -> -0.02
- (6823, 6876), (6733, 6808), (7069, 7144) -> 0.03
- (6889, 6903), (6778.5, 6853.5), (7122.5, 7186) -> 0.04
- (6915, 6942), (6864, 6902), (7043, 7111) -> 0.11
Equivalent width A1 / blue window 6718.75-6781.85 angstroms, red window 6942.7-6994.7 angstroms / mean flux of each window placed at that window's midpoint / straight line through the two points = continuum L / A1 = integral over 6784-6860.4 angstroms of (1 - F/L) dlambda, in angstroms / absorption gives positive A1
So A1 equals -1.1 angstroms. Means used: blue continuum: 31.2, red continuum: 31.8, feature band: 31.8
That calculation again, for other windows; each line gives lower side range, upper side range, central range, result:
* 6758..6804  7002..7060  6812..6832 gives 2.19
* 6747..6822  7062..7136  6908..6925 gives 0.88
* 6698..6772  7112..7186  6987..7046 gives -4.51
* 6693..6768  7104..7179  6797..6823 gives -0.65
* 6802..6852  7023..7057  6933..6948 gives 3.67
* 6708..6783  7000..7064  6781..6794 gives 0.44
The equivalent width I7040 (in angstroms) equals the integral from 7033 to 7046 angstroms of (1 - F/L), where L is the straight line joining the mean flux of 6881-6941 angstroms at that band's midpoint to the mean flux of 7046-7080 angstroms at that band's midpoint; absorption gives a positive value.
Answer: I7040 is 3.6 angstroms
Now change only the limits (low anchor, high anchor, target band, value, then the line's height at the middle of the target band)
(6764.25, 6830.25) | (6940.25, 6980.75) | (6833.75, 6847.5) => 0.1 angstroms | 31.9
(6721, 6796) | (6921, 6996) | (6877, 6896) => -0.4 angstroms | 31.7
